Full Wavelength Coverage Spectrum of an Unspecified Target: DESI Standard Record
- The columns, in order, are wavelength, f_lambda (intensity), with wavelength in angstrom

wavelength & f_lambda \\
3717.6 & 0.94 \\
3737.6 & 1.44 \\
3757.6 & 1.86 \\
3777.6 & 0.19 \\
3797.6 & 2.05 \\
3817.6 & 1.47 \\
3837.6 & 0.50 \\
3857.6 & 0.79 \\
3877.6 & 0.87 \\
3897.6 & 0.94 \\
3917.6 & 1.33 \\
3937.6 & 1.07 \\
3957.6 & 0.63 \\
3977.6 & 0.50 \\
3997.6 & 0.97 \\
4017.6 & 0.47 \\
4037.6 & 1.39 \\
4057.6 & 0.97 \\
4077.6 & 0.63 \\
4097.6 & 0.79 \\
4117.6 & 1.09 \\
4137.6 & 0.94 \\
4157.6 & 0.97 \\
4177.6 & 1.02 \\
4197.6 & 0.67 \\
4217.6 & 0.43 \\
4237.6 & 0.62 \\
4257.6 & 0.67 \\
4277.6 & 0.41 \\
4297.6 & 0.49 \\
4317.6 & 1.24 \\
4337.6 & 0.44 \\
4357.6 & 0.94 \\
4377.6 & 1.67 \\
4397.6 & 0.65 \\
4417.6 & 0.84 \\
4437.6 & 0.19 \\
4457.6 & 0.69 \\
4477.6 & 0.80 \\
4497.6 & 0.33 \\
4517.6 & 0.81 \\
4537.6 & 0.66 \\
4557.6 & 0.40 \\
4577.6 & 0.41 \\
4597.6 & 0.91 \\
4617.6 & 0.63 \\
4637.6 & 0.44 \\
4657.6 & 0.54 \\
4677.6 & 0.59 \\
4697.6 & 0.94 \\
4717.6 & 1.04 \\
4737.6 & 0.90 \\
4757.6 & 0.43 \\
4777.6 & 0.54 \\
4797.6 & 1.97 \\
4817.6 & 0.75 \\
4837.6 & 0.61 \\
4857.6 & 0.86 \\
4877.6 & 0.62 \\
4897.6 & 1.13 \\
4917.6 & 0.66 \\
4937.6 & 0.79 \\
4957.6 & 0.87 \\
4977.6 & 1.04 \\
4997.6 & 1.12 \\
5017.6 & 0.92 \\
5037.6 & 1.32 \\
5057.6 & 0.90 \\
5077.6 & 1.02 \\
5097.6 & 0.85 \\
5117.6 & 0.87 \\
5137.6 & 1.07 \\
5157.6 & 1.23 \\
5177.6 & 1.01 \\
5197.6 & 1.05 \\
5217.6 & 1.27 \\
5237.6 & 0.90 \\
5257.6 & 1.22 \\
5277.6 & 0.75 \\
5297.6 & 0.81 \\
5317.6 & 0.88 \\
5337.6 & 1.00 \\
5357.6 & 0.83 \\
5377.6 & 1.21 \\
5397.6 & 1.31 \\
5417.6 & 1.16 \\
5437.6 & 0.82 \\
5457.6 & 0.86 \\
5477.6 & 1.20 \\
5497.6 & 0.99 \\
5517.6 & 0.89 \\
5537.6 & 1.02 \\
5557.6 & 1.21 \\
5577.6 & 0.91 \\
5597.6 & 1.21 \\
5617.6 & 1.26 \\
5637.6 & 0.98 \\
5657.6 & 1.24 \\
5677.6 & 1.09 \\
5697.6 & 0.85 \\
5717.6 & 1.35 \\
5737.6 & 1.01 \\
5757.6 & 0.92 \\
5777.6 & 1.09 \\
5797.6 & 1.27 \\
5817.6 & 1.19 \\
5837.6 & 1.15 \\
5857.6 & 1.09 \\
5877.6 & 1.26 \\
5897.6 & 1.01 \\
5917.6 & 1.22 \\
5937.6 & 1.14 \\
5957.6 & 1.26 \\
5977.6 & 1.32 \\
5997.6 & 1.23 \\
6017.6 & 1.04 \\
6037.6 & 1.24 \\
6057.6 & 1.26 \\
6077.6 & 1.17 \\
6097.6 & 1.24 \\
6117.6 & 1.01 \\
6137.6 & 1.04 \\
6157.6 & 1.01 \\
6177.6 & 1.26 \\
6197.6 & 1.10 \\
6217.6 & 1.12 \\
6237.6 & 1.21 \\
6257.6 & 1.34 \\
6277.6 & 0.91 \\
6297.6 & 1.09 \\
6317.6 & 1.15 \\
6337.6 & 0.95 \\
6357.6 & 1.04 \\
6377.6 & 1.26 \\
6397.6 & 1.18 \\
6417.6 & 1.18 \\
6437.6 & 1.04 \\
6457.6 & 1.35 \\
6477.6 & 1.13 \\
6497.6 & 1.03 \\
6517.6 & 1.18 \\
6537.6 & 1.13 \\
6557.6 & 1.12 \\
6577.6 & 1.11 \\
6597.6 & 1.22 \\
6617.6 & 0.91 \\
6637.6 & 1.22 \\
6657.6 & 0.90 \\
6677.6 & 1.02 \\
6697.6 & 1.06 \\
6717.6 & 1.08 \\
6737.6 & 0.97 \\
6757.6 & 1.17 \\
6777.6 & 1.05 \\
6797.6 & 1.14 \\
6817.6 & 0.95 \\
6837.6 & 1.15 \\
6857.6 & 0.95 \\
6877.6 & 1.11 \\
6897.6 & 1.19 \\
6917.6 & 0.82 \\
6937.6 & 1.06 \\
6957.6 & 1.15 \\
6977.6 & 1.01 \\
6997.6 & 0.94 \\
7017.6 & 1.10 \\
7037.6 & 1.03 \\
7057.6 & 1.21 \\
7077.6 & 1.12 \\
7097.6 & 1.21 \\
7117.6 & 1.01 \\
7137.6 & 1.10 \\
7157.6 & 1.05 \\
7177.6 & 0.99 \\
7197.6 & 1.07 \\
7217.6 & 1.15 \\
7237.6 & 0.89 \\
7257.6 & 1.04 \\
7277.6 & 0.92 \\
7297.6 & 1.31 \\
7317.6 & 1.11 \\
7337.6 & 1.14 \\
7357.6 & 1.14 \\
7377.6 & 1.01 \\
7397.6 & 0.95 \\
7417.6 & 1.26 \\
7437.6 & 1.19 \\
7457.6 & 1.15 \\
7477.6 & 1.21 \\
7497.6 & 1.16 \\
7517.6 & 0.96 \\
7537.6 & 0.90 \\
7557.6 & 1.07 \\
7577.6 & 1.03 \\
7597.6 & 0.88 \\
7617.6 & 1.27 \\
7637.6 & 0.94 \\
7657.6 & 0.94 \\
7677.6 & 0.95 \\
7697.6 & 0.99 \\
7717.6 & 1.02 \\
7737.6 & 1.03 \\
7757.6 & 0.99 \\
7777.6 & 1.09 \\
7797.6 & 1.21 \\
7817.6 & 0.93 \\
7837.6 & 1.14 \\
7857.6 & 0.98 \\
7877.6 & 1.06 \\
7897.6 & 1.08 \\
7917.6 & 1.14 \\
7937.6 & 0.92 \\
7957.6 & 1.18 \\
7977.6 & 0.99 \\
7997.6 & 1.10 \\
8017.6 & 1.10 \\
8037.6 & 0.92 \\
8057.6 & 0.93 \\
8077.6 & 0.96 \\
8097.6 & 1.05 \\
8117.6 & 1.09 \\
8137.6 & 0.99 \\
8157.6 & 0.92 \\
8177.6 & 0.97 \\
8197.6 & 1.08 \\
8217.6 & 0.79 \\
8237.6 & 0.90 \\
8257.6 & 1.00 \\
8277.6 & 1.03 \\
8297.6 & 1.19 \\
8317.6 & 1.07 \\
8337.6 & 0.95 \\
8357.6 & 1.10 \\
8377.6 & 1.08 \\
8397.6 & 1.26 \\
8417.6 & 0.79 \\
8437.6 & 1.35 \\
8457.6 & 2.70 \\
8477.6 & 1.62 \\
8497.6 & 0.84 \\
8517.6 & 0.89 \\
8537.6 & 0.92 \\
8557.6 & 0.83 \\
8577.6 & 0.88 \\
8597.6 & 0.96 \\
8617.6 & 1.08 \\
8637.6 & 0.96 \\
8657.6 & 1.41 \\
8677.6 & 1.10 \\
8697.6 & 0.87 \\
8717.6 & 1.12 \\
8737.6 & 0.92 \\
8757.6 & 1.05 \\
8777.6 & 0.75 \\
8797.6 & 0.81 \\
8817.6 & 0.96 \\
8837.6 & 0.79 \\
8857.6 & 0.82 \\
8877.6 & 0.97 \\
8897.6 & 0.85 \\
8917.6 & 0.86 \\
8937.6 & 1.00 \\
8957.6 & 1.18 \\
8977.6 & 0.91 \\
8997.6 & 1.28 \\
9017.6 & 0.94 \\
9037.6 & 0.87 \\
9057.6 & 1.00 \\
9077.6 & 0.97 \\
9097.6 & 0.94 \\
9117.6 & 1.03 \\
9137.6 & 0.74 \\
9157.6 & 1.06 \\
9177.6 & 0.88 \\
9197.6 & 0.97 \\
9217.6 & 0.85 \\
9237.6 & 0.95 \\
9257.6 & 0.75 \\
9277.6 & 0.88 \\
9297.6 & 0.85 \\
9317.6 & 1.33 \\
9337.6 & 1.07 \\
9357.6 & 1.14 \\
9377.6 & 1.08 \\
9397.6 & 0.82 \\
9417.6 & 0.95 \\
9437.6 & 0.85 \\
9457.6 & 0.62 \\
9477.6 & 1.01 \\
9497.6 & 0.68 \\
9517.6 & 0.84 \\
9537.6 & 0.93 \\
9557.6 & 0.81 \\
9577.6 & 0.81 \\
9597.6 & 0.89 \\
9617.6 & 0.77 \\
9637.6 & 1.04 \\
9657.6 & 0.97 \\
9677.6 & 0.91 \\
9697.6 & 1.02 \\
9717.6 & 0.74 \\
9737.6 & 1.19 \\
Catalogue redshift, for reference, 0.287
